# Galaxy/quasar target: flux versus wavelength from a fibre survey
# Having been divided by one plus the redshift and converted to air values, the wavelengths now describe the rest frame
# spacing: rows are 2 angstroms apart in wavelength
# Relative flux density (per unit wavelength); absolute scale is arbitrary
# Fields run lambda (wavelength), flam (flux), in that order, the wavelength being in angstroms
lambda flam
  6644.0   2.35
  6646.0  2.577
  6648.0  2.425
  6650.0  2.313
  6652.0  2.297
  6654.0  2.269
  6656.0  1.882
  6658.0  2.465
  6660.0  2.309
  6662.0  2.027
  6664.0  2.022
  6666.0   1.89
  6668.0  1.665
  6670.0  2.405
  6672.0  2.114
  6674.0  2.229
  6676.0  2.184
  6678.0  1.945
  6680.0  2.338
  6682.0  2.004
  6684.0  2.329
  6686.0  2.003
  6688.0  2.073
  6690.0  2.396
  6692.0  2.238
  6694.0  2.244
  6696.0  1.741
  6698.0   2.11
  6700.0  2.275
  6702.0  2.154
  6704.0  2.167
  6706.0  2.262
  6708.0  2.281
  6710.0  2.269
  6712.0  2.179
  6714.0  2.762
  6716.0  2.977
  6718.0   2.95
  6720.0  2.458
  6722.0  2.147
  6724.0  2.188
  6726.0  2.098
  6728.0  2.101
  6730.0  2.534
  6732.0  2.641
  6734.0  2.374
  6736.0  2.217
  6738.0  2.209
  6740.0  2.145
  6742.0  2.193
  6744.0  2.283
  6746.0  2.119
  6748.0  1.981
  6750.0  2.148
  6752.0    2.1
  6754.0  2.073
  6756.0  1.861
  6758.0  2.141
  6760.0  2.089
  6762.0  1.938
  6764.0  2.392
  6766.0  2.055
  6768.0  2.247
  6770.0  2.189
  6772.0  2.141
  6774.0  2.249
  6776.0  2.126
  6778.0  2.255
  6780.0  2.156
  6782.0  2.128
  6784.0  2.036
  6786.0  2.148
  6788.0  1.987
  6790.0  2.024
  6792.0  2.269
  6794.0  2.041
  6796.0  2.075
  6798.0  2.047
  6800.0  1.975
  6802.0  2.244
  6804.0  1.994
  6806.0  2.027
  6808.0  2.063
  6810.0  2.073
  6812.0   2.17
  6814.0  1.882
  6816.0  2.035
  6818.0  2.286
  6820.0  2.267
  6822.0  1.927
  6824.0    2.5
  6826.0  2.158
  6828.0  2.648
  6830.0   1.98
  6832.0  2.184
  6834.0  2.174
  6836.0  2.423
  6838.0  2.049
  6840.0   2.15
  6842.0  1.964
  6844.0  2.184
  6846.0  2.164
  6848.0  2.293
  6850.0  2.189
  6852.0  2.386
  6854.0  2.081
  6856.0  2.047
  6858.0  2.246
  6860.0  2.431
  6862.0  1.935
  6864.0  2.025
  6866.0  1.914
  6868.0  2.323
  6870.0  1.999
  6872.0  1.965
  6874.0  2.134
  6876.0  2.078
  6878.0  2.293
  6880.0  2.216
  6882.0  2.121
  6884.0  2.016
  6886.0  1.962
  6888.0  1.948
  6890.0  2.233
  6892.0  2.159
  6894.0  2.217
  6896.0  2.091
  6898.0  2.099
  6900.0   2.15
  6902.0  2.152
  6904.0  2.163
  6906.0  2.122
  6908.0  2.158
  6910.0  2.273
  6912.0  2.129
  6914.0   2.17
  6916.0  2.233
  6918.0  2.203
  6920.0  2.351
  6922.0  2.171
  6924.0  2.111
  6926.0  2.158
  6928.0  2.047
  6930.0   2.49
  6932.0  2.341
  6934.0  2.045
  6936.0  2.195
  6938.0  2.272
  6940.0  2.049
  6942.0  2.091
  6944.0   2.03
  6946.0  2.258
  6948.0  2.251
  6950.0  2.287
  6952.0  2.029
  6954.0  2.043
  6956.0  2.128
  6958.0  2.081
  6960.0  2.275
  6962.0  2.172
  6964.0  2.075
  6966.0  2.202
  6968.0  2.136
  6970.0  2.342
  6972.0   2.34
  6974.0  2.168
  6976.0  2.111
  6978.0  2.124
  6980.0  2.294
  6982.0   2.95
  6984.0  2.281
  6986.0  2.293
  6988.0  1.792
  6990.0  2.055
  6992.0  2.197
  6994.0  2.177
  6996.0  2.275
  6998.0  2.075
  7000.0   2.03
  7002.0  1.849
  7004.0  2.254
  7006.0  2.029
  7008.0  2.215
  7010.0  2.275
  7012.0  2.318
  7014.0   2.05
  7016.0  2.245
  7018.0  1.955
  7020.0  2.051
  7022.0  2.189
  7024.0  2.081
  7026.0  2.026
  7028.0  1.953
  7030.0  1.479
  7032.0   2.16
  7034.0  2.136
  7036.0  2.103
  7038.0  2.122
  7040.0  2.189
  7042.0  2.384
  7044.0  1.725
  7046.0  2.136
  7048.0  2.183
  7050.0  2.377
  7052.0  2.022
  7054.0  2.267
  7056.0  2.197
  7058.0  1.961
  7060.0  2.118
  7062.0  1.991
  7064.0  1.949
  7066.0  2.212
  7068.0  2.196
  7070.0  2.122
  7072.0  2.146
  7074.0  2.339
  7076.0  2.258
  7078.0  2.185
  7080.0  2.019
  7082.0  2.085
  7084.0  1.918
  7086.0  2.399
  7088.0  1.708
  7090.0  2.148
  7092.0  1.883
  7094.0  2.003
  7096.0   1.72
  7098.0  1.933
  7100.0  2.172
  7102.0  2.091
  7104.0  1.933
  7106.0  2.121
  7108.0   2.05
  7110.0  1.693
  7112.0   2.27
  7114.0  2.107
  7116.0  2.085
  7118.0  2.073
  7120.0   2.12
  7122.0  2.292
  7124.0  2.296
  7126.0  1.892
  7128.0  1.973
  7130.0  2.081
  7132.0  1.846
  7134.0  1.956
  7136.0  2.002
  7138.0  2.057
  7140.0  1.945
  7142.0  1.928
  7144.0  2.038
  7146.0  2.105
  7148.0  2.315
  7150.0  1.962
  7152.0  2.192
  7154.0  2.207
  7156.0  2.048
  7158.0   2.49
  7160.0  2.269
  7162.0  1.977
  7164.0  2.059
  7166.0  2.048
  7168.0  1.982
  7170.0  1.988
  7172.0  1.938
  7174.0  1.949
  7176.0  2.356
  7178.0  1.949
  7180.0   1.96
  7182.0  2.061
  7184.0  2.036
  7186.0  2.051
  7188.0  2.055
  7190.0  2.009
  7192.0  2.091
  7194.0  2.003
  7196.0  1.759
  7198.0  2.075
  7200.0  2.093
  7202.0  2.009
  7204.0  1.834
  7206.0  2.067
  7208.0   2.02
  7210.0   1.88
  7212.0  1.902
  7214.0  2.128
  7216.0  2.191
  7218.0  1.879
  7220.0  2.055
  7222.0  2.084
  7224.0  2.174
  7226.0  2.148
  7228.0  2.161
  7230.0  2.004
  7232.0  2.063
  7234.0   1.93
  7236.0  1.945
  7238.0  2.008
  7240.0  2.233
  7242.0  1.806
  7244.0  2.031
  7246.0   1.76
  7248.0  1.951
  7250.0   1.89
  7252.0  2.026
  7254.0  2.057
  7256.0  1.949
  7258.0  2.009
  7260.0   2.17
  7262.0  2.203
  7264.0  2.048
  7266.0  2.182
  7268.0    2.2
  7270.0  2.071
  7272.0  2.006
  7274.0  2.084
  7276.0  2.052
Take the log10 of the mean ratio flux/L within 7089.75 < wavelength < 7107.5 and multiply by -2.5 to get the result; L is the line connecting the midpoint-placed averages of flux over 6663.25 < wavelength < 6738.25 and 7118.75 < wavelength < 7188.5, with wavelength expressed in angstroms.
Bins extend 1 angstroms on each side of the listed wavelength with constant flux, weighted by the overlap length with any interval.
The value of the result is 0.05 mag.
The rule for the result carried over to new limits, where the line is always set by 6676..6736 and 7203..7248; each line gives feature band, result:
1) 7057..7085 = -0.008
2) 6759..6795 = 0.053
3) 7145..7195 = -0.022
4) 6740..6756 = 0.073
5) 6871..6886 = 0.043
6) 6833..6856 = 0.014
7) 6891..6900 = 0.020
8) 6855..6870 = 0.039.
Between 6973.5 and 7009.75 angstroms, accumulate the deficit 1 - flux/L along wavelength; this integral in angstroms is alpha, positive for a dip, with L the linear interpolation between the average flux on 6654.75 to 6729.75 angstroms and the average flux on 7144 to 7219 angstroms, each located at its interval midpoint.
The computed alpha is -1.1 angstroms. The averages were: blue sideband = 2.22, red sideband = 2.05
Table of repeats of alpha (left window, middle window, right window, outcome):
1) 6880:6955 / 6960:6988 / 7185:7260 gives -1.59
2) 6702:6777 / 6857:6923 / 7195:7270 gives 1.19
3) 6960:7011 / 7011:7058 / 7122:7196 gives 1.17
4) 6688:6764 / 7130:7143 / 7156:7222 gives 0.60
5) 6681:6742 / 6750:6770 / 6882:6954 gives 1.31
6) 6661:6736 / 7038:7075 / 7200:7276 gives -0.67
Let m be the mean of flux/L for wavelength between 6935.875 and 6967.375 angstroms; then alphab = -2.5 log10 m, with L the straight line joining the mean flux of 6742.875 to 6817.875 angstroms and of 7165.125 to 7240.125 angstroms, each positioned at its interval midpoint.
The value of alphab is -0.04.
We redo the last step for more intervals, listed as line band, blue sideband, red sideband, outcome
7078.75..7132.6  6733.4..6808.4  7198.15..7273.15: 0.01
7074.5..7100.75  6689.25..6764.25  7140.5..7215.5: 0.03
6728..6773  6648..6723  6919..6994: 0.02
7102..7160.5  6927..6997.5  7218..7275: 0.01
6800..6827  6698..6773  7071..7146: 0.04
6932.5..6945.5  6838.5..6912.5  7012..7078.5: 0.00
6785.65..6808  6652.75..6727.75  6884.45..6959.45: 0.06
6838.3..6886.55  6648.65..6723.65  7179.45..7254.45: 0.01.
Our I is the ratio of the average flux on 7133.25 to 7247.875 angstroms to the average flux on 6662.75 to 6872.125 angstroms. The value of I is 0.94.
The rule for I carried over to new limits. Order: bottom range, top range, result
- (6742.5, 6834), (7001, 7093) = 0.99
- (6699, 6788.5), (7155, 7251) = 0.91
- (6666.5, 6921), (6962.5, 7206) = 0.96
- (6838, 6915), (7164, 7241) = 0.95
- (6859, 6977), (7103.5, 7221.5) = 0.95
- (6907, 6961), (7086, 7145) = 0.93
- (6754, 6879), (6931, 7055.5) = 1.01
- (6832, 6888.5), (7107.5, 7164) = 0.97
